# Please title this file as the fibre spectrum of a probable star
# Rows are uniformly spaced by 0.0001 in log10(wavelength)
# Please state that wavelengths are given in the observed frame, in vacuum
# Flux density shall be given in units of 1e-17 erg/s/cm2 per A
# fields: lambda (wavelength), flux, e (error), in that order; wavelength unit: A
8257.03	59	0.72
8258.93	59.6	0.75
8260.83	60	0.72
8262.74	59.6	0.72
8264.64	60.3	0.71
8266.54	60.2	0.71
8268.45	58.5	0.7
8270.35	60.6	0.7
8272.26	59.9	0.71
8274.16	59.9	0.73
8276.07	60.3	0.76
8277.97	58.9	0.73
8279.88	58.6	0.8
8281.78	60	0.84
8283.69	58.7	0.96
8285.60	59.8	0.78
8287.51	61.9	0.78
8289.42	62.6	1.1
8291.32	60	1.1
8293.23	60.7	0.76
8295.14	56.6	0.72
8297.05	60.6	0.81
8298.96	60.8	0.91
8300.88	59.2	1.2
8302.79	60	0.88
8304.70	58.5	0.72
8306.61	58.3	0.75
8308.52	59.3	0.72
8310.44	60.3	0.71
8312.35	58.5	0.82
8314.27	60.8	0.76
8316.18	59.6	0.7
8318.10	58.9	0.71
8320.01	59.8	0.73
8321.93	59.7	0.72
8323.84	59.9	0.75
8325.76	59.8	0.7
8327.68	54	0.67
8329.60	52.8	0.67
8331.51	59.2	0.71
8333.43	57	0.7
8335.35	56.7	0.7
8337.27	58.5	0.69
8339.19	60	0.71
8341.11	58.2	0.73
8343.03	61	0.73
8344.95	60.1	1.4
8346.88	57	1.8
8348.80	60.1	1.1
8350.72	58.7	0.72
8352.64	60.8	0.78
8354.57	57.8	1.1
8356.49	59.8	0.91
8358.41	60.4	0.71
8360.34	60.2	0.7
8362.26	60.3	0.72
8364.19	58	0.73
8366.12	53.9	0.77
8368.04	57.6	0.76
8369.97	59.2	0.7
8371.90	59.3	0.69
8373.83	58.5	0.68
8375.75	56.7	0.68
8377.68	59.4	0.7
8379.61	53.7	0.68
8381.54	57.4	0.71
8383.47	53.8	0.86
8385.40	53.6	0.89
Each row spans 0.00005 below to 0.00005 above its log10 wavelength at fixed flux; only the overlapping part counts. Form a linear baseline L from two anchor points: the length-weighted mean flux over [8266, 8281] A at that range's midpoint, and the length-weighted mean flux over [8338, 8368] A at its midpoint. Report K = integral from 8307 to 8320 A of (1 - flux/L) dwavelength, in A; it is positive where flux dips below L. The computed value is 0.0 A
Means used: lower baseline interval 59.6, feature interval 59.5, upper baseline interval 59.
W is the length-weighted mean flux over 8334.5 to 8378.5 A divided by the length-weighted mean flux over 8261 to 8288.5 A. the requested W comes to 1.0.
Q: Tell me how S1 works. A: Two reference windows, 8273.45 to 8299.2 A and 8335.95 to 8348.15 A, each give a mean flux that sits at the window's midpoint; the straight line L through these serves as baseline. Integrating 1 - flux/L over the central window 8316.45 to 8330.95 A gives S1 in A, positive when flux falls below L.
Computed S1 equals 0.3 A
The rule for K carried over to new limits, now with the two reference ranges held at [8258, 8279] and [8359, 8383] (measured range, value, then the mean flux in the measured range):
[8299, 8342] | 0.1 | 58.6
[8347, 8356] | -0.2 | 59.2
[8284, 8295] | -0.2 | 60.6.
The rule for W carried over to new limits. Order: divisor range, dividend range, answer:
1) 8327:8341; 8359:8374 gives 1.02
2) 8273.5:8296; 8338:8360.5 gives 0.99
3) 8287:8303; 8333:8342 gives 0.97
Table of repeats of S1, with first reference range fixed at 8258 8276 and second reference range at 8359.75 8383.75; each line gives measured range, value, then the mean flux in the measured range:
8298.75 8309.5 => 0.0 A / 59.2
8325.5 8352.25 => 0.1 A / 58.1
